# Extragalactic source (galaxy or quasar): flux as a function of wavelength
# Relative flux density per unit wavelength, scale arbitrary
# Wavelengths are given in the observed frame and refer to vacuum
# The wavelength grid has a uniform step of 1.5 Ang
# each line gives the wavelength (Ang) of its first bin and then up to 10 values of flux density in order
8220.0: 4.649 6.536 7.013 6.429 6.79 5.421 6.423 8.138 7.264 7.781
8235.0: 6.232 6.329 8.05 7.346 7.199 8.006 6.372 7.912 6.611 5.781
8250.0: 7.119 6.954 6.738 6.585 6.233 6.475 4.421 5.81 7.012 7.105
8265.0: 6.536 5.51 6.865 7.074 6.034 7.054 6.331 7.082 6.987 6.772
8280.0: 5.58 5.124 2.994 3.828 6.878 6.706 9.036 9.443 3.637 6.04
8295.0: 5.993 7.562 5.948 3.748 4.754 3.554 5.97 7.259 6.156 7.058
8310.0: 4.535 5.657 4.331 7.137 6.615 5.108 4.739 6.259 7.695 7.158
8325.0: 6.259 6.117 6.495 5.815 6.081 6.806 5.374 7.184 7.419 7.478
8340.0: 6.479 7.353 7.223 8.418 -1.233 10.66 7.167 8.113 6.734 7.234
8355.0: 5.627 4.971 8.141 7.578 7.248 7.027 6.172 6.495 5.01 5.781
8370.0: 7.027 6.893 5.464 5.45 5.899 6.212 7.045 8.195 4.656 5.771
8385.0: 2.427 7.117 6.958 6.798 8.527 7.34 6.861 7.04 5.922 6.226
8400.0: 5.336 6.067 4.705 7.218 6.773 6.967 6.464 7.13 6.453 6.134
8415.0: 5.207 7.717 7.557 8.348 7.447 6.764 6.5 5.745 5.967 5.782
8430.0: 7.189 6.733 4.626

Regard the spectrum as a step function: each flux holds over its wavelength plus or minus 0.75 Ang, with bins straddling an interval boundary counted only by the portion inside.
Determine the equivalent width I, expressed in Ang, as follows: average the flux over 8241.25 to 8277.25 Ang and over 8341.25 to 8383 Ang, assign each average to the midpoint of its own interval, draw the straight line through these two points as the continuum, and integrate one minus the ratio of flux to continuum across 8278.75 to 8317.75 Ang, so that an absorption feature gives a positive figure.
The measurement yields 4.5 Ang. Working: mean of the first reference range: 6.61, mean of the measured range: 5.82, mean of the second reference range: 6.51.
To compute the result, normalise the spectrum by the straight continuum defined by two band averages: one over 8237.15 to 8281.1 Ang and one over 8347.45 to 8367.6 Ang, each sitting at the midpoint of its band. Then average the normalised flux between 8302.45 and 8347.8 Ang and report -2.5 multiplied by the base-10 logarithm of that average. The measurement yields 0.10 mag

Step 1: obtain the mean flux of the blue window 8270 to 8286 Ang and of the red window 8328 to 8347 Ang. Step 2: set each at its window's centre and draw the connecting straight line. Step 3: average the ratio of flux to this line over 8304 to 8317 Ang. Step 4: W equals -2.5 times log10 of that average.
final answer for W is 0.002 mag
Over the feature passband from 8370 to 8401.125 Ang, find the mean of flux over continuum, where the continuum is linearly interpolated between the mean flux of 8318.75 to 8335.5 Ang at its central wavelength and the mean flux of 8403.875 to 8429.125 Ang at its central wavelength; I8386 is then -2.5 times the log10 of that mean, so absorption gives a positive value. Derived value 0.04 mag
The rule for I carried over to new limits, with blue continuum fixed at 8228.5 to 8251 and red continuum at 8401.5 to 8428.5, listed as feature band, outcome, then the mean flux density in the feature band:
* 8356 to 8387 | 2.38 Ang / 6.22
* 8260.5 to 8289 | 3.07 Ang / 6.26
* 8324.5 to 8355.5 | 0.93 Ang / 6.62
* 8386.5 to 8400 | -0.41 Ang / 6.88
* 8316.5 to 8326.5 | 0.97 Ang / 6.21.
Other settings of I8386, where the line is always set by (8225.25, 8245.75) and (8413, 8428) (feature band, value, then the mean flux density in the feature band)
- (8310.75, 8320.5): 0.221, 5.65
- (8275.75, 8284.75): 0.281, 5.39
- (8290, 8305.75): 0.215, 5.71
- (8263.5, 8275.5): 0.071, 6.56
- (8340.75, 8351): 0.014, 6.78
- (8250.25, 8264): 0.105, 6.38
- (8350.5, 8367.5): 0.030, 6.66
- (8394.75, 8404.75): 0.128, 6.02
